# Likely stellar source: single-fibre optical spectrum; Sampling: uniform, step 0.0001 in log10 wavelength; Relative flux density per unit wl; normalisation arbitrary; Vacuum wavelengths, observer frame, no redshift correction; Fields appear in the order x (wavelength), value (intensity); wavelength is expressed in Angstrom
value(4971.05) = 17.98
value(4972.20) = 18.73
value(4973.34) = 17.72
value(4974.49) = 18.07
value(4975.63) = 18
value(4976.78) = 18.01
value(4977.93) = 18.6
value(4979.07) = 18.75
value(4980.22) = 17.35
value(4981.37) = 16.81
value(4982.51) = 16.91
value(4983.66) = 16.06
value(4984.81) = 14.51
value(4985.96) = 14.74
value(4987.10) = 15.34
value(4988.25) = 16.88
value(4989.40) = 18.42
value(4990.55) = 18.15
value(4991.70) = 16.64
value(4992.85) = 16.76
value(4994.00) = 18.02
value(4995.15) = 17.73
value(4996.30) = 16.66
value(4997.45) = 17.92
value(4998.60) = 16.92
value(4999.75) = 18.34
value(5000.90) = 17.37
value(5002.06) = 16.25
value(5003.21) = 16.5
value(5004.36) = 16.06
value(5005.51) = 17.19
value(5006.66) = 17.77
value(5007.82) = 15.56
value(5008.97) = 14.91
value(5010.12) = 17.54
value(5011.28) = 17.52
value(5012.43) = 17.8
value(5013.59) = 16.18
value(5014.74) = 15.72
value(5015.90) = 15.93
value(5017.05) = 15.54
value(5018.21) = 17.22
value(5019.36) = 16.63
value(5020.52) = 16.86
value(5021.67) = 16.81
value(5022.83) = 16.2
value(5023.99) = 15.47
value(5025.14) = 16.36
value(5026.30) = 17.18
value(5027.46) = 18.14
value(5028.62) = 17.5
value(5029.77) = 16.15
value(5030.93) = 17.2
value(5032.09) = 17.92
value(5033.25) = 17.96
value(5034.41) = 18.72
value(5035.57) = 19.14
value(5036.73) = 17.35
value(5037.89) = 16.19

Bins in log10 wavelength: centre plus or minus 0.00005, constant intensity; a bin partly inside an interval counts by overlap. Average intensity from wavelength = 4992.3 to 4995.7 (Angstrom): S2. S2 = 17.5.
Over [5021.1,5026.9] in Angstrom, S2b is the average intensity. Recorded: 16.4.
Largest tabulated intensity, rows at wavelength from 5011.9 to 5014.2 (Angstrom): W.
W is 17.8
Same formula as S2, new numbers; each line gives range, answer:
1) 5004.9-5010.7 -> 16.6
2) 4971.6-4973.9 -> 18.2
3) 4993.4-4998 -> 17.6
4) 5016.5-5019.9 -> 16.5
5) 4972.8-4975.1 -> 17.9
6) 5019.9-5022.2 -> 16.8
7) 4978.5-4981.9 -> 17.6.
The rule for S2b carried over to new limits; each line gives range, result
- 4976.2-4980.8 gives 18.1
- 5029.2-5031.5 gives 16.7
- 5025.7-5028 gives 17.6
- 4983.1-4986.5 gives 15.1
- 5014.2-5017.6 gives 15.7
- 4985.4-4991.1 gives 16.7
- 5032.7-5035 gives 18.3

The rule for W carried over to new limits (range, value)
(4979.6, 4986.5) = 17.35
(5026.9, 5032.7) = 18.14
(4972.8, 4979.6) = 18.75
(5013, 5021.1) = 17.22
